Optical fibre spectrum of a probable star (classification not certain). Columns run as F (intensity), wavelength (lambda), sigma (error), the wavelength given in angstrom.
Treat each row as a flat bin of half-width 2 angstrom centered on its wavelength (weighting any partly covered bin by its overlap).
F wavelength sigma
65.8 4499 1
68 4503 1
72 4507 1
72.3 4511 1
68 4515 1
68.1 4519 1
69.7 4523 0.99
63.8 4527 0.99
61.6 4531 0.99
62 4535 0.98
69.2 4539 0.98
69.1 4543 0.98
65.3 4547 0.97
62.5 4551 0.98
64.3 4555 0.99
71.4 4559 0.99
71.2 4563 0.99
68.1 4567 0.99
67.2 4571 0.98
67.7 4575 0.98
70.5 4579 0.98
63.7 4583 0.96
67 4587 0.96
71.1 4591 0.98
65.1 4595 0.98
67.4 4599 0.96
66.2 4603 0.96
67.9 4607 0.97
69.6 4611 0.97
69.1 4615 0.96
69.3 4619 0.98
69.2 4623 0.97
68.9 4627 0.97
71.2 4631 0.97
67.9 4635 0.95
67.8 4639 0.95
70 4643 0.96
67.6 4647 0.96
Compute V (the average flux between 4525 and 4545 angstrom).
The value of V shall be 65.1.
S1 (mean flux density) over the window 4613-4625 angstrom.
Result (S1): 69.2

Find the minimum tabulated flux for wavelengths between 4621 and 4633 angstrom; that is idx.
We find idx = 68.9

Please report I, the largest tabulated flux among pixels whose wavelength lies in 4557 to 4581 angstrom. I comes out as 71.4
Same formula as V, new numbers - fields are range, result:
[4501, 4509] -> 70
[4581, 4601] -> 66.9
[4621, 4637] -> 69.3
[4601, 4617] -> 68.2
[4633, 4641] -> 67.8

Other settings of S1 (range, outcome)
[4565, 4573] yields 67.7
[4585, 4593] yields 69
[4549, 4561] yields 66.1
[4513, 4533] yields 66.2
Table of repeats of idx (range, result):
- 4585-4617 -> 65.1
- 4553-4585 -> 63.7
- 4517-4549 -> 61.6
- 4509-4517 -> 68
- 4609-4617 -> 69.1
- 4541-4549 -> 65.3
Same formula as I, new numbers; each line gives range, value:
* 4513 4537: 69.7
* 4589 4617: 71.1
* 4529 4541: 69.2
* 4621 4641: 71.2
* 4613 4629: 69.3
